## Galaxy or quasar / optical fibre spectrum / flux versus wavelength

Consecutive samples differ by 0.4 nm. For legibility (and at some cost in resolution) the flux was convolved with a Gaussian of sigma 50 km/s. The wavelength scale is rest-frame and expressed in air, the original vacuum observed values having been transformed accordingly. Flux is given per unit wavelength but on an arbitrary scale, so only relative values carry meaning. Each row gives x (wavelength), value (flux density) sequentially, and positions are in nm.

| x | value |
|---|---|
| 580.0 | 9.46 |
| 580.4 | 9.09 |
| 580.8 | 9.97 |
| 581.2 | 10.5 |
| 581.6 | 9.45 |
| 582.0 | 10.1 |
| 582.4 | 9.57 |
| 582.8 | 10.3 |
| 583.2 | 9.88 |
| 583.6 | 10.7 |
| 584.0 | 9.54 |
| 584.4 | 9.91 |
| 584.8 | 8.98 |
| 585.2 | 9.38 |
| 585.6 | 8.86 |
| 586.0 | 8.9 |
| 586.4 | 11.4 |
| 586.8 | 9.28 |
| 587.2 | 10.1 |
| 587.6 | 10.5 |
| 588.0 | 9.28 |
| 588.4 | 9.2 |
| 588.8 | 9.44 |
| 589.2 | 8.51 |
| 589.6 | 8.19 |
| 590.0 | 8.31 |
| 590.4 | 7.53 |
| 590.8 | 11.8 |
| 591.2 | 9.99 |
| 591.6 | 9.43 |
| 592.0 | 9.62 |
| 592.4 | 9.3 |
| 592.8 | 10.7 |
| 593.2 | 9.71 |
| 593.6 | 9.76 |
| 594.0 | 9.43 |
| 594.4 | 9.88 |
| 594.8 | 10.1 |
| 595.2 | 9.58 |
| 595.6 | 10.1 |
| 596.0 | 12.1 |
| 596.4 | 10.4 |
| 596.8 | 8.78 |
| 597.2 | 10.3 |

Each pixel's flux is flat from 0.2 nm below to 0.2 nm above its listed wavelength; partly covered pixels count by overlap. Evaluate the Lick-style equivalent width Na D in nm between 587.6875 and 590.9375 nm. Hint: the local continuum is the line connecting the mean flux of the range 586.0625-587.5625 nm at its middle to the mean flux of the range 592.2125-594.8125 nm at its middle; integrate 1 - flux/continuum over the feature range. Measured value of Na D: 0.33 nm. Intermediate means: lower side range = 10.2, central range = 9.03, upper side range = 9.82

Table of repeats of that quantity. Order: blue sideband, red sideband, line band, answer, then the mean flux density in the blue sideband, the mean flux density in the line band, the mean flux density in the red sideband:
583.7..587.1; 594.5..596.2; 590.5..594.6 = 0.12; 9.58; 9.9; 10.4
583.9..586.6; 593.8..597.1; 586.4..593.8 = 0.20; 9.57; 9.53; 10.1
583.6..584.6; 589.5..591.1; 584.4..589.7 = 0.05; 9.92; 9.43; 9.07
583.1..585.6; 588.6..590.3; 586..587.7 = -0.19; 9.66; 10.1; 8.55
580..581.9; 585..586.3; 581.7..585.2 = -0.13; 9.74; 9.83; 9.23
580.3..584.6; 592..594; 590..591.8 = 0.05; 9.93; 9.53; 9.8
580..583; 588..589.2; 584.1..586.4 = 0.02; 9.83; 9.41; 9.18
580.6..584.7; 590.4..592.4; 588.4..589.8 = 0.16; 9.97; 8.78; 9.85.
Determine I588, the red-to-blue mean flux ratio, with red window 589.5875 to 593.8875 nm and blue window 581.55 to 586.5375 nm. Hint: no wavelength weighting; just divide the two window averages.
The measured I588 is 0.98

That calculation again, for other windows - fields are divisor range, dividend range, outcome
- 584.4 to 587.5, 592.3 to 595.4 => 1.02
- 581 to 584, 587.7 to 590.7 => 0.88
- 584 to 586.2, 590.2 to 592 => 1.05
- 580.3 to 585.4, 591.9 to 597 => 1.02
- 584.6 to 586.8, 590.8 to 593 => 1.05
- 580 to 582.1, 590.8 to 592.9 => 1.02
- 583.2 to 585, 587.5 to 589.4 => 0.95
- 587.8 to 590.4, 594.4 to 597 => 1.16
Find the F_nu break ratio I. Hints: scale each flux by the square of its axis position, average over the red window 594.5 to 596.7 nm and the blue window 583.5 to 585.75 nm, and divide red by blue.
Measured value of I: 1.1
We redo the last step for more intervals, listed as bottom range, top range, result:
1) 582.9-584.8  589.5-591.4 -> 0.95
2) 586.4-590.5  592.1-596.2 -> 1.12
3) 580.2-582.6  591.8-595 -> 1.05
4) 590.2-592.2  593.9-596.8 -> 1.06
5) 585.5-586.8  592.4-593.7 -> 1.05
